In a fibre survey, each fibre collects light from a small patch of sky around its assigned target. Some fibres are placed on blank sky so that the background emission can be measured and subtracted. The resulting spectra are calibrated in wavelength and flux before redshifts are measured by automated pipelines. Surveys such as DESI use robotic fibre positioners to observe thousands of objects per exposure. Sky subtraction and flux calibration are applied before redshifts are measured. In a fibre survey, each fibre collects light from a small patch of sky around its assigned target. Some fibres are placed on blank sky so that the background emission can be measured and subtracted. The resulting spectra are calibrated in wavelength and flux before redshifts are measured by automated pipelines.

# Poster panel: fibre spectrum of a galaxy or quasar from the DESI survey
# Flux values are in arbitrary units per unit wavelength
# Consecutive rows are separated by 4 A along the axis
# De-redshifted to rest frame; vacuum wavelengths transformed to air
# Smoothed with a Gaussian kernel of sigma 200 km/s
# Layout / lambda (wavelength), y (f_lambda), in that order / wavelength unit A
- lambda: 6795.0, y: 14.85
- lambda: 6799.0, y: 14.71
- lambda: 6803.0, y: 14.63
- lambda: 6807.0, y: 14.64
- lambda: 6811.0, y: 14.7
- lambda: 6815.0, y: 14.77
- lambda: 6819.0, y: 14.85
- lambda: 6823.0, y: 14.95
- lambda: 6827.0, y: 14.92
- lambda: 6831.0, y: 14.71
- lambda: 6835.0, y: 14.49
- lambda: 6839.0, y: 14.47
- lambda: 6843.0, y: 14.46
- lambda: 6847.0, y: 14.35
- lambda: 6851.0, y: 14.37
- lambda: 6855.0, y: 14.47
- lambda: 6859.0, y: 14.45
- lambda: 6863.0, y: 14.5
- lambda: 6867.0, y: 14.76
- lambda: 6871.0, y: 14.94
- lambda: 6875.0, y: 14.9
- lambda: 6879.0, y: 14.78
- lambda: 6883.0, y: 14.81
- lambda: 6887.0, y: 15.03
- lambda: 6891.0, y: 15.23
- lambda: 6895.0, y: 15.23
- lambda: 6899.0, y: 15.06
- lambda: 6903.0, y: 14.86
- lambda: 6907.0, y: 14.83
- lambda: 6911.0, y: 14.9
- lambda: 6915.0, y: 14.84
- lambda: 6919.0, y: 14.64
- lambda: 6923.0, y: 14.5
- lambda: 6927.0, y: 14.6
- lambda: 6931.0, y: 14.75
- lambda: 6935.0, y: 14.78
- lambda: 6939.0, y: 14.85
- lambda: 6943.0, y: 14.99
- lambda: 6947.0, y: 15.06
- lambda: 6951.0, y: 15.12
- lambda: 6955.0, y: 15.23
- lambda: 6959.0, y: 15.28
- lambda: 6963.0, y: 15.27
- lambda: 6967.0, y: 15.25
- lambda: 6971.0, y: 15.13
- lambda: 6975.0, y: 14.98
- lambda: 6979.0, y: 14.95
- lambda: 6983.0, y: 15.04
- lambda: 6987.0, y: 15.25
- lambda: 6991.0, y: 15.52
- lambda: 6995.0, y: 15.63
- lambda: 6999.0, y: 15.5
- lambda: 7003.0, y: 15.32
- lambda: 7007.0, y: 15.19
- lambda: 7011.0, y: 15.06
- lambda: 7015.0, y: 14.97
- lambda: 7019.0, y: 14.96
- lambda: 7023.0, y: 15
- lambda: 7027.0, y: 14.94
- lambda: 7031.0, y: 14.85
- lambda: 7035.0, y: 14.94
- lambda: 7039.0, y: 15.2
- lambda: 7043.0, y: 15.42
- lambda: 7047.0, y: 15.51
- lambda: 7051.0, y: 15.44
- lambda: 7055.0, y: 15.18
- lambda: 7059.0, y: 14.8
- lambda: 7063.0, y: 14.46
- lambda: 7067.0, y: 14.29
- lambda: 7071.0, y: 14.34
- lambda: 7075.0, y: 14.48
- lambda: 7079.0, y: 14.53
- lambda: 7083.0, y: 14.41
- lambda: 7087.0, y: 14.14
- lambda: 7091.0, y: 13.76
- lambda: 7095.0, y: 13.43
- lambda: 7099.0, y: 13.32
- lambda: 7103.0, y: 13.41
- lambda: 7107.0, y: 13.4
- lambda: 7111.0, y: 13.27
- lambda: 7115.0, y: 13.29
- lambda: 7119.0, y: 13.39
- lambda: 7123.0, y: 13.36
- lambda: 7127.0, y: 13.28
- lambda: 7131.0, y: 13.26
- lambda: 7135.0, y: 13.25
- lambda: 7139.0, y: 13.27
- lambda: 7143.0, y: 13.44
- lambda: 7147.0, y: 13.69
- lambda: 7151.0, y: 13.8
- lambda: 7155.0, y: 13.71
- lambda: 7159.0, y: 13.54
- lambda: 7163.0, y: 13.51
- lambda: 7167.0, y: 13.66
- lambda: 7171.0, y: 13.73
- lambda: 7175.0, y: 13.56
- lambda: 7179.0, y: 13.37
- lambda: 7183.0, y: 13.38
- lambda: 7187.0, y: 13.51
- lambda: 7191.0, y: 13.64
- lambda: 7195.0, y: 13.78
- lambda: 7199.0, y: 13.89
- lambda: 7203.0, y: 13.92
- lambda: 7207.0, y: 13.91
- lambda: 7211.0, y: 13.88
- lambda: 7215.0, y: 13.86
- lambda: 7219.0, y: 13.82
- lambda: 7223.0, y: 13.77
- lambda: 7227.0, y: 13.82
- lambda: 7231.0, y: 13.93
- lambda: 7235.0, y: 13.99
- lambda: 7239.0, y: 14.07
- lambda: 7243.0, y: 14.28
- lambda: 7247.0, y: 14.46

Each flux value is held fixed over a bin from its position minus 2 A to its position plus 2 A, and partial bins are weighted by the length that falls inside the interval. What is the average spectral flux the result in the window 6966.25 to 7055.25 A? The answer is 15.2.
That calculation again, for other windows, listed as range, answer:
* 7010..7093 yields 14.8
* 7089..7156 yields 13.4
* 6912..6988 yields 15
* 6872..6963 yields 14.9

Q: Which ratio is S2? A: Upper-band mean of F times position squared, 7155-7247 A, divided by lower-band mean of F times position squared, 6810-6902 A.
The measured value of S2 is 1.03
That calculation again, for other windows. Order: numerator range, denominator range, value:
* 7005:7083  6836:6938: 1.06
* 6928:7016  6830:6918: 1.06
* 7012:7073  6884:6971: 1.03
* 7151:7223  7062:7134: 1.02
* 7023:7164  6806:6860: 1.04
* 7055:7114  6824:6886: 1.02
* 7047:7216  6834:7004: 0.98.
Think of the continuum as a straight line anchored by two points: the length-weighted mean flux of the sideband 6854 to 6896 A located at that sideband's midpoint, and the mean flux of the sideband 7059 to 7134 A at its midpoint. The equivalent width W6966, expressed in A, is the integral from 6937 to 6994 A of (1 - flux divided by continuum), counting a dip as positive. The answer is -2.9 A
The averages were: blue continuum 14.8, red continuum 13.8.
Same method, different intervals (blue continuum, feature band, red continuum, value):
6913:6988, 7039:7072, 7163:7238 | -1.2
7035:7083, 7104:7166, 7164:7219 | 3.3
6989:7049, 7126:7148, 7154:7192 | 0.9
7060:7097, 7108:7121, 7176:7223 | 0.7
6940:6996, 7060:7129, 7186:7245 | 3.3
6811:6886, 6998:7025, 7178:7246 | -1.6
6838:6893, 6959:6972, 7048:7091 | -0.5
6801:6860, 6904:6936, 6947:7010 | 0.6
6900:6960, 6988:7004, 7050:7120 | -1.1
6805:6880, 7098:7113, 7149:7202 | 0.5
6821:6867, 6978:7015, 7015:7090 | -1.3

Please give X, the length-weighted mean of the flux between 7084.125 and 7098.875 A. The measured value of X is 13.8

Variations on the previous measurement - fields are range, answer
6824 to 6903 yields 14.7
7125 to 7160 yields 13.5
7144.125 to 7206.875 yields 13.7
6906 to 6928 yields 14.7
